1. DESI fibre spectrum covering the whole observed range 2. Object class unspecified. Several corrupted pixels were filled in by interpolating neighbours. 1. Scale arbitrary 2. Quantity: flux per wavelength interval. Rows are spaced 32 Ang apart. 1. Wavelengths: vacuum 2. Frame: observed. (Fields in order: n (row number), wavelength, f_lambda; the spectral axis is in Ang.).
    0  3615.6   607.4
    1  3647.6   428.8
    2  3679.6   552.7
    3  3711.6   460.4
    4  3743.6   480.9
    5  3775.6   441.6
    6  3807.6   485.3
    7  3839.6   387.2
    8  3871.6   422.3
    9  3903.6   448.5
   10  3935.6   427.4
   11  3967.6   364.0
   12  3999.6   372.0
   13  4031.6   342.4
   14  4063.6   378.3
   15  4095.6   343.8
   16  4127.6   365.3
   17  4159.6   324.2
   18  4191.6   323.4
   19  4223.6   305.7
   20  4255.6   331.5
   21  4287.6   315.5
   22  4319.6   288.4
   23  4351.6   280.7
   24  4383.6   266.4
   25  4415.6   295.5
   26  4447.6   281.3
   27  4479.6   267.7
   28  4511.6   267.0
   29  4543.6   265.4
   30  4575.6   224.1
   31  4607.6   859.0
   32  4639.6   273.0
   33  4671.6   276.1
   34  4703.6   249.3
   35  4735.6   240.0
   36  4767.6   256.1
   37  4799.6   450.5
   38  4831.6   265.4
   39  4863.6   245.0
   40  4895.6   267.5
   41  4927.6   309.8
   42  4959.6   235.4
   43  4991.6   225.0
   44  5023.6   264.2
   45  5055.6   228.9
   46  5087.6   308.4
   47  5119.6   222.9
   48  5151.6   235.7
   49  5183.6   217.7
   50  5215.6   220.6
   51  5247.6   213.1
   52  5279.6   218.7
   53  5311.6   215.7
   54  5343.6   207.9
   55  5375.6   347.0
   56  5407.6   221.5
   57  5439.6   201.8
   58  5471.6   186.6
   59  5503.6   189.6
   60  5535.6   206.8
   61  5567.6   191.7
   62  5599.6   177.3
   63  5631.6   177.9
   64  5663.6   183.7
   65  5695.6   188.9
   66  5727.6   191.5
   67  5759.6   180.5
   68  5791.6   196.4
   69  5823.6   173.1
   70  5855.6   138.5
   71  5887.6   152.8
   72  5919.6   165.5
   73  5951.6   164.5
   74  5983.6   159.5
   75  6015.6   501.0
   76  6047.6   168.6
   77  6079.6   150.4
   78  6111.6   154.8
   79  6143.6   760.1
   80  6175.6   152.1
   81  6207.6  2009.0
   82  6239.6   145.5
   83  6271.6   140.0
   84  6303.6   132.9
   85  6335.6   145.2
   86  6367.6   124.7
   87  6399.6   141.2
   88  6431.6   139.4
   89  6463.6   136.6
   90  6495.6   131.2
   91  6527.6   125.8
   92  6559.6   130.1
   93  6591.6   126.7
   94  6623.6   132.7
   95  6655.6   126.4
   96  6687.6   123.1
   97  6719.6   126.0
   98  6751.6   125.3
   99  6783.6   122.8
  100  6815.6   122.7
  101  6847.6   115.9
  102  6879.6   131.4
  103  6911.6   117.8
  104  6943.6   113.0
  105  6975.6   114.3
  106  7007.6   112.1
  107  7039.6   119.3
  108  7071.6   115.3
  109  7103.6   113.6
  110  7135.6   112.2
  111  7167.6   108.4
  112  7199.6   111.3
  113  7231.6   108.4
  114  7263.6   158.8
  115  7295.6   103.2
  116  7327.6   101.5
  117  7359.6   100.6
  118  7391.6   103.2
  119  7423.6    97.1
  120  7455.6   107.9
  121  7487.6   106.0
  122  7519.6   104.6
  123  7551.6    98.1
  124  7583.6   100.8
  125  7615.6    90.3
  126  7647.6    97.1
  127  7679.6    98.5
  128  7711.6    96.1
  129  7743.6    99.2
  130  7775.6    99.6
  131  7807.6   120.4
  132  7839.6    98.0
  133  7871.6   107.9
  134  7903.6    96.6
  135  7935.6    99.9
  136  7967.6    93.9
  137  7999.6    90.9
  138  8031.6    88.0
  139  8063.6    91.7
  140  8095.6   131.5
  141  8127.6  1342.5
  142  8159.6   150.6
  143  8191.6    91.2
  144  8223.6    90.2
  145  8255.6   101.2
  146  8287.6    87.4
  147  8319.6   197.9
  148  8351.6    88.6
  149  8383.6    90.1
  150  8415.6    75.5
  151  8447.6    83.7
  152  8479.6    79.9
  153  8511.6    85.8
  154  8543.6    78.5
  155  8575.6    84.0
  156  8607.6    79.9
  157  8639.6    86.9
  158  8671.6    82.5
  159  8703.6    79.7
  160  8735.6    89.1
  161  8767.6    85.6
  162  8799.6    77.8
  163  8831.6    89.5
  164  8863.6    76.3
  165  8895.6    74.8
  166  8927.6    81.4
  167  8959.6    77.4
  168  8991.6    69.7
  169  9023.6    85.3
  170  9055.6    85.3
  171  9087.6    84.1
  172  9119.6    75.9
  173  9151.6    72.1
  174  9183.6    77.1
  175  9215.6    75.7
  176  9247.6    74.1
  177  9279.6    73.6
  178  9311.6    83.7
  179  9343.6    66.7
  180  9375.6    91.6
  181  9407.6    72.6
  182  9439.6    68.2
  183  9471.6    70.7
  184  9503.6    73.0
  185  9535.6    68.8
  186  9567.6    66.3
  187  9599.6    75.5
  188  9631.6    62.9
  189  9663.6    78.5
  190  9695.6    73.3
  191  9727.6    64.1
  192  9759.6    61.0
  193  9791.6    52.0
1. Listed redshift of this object 0.24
